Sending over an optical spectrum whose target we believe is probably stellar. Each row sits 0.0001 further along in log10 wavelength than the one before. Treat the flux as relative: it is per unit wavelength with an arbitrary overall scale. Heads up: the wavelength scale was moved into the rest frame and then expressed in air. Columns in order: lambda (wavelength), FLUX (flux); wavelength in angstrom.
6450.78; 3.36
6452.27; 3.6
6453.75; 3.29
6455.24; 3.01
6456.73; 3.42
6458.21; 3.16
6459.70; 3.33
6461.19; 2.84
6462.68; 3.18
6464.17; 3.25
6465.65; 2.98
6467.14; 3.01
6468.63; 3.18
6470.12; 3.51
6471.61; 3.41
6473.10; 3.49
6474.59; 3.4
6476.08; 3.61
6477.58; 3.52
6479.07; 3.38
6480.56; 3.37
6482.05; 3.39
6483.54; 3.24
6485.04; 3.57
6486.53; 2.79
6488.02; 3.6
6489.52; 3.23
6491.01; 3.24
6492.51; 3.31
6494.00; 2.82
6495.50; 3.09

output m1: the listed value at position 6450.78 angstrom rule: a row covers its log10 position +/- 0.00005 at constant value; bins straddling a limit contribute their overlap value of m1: 3.36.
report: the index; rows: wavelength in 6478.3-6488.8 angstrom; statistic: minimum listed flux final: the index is 2.79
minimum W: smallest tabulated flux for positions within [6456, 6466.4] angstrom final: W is 2.84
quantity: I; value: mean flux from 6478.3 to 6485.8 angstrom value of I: 3.39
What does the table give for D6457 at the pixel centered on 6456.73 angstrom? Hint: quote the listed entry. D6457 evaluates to 3.42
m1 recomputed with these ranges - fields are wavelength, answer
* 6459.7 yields 3.33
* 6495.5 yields 3.09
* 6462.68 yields 3.18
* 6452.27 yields 3.6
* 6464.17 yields 3.25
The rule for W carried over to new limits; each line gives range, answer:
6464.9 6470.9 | 2.98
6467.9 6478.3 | 3.18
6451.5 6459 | 3.01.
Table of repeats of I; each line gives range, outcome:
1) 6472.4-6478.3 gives 3.5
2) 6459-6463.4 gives 3.11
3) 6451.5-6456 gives 3.3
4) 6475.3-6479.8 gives 3.5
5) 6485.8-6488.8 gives 3.2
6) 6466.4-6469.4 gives 3.1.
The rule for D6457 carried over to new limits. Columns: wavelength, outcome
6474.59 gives 3.4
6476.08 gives 3.61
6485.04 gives 3.57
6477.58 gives 3.52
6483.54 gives 3.24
